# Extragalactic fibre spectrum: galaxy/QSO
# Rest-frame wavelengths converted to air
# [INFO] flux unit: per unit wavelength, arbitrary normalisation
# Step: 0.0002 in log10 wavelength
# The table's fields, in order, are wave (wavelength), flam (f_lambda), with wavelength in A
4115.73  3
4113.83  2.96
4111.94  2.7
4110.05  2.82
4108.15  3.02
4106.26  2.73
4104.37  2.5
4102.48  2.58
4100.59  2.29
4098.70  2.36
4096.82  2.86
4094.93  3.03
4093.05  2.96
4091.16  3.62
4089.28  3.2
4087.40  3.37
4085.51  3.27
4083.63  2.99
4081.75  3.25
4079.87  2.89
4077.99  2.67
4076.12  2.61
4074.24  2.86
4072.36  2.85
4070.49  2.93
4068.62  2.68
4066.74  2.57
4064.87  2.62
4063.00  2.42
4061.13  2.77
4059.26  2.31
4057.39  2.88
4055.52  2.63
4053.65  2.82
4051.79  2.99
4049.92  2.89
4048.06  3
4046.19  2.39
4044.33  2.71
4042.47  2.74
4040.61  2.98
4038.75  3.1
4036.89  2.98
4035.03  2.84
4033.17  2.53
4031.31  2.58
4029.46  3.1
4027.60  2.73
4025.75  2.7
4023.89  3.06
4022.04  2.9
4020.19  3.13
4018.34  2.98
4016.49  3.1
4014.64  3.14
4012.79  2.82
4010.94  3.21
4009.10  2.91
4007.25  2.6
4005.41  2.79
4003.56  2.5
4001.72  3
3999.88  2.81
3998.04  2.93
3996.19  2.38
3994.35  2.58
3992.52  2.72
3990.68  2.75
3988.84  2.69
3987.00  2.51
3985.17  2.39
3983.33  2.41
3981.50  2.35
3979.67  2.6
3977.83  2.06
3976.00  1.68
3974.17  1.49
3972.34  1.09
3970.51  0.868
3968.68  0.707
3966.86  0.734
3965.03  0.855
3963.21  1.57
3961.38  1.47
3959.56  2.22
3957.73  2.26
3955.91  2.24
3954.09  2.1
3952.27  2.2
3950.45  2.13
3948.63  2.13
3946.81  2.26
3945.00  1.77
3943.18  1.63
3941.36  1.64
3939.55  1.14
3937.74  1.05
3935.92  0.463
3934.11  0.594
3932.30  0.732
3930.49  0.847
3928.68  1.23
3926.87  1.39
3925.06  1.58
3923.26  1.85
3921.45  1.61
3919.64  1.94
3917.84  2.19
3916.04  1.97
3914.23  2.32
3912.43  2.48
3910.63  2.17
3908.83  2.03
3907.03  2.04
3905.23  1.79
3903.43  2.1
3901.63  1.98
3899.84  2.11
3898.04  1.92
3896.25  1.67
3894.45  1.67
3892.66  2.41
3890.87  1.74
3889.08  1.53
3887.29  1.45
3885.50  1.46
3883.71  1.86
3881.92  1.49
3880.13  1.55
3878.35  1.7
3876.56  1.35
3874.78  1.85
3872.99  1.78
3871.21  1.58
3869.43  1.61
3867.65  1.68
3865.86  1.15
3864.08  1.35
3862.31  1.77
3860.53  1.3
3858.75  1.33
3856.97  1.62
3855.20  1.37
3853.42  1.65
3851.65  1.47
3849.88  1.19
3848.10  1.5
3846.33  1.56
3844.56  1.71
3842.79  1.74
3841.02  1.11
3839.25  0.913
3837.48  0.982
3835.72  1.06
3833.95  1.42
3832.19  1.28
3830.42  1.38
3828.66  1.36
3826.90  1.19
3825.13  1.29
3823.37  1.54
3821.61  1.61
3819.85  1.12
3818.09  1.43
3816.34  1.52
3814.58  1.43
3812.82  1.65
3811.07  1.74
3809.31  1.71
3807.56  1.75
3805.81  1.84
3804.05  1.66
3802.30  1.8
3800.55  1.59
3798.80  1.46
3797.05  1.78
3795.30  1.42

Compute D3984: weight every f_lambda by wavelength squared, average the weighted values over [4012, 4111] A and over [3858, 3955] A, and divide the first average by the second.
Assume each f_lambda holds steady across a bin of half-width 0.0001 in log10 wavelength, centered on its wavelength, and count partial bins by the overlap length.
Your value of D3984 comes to 1.83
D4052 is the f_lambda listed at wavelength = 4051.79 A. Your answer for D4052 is 2.99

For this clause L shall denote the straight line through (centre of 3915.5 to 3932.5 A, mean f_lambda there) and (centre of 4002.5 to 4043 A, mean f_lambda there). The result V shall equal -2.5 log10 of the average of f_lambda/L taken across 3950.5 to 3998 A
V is 0.14 mag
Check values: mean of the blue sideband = 1.56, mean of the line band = 1.98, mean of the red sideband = 2.88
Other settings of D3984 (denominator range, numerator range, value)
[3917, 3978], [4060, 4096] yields 2.06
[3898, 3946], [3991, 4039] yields 1.82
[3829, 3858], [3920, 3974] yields 1.13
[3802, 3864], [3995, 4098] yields 2.20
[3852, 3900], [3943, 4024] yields 1.49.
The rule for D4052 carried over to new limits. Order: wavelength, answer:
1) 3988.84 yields 2.69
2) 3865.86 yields 1.15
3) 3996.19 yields 2.38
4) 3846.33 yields 1.56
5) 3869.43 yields 1.61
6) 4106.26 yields 2.73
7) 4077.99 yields 2.67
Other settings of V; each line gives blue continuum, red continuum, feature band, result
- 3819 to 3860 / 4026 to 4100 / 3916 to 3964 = 0.239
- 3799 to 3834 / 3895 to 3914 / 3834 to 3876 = 0.205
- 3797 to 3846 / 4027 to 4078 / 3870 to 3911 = 0.039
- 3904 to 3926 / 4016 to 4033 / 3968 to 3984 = 0.425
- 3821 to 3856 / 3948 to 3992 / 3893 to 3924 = -0.208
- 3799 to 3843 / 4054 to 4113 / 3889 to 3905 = -0.046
